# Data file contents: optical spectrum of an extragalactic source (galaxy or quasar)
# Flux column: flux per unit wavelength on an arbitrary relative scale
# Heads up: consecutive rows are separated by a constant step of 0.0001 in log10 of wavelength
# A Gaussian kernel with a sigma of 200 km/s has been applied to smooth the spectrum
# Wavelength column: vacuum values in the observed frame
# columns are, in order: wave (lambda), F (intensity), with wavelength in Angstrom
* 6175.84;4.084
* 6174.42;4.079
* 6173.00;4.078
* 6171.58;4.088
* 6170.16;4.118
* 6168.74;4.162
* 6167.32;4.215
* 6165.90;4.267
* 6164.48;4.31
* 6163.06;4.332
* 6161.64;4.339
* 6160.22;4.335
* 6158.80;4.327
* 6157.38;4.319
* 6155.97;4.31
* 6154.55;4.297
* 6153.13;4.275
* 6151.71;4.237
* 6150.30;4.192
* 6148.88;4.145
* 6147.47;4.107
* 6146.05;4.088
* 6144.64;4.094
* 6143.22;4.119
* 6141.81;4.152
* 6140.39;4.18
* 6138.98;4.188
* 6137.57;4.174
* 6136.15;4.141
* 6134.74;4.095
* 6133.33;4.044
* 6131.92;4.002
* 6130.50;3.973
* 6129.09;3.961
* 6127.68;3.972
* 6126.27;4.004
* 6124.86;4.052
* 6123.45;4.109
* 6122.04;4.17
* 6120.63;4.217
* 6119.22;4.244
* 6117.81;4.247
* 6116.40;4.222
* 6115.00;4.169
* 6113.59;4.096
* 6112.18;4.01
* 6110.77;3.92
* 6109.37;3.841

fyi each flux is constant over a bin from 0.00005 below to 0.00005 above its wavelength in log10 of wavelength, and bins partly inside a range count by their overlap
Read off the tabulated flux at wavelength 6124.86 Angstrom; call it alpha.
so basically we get 4.052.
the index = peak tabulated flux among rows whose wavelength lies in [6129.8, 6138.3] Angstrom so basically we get 4.174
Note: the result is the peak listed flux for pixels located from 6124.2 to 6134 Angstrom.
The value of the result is 4.052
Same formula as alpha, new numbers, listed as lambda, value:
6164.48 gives 4.31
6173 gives 4.078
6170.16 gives 4.118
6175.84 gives 4.084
